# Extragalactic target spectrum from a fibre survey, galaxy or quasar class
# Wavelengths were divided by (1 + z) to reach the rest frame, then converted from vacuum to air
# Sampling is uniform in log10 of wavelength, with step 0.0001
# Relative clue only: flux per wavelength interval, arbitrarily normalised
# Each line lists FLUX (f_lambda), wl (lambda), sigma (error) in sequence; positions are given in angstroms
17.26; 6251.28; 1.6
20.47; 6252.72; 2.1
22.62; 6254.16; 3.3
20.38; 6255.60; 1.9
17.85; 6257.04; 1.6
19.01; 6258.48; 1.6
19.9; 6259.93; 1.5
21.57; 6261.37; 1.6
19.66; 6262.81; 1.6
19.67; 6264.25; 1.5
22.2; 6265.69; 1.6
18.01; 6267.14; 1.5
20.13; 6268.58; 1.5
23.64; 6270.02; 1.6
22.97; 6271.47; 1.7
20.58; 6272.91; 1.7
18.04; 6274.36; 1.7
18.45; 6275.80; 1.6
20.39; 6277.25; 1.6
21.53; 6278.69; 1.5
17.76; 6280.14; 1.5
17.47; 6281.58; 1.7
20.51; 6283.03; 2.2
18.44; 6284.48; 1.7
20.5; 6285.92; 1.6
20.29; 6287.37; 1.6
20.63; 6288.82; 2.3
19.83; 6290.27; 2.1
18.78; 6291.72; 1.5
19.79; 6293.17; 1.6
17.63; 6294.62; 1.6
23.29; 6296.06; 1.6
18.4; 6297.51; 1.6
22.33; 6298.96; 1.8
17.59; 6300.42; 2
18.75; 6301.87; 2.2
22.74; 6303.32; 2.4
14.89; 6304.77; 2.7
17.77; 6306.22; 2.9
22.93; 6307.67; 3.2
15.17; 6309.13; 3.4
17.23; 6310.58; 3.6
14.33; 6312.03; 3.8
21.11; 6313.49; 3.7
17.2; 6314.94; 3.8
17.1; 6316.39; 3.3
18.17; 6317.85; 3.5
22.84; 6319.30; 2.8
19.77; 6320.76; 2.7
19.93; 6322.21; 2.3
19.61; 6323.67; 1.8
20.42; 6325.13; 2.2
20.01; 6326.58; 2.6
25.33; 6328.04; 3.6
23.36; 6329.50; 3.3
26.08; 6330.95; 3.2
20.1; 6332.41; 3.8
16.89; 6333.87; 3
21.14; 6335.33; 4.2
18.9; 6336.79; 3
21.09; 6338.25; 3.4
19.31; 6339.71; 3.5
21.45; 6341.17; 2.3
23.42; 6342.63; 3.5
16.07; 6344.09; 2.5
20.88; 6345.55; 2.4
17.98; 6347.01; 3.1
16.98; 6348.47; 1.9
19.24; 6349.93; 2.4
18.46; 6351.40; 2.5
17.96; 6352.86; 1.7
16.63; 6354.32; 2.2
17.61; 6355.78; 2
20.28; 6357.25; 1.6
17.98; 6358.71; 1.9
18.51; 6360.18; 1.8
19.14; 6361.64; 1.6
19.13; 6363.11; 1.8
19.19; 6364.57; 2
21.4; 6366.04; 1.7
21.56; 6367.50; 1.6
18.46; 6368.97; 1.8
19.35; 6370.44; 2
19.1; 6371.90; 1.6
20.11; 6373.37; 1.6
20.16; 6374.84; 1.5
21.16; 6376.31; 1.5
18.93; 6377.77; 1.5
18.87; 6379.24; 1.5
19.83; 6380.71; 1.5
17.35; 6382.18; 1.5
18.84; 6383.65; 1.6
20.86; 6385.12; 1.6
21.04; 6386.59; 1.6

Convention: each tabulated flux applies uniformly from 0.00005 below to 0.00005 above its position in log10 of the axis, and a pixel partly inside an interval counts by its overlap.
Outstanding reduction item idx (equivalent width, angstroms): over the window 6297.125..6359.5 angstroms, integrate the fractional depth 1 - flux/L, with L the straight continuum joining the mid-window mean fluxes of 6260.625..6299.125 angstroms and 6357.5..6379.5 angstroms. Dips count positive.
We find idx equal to 1.1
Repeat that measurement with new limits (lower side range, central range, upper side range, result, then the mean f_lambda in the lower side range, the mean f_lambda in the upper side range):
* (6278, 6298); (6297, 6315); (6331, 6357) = 0.90 angstroms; 19.6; 19.3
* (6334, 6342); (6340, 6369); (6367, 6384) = 1.03 angstroms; 20.1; 19.5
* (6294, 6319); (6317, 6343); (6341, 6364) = -3.03 angstroms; 18.7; 18.8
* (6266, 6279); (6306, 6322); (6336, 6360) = 0.87 angstroms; 20.4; 19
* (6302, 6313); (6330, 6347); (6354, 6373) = -1.62 angstroms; 18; 19.2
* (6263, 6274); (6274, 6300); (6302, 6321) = 0.23 angstroms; 20.9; 18.5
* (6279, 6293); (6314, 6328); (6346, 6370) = -0.47 angstroms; 19.4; 18.8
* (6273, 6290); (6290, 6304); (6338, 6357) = -0.38 angstroms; 19.5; 19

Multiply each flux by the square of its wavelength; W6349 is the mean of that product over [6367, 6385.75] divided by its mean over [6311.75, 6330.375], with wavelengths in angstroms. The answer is 0.99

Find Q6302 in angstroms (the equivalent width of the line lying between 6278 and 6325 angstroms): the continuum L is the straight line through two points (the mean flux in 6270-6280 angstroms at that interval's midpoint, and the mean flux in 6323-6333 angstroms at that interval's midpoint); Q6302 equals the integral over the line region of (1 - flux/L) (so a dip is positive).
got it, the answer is 4.6 angstroms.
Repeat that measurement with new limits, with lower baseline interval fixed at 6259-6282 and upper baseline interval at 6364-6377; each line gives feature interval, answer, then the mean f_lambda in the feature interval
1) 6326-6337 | -0.8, 21.6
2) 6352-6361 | 0.8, 18.2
